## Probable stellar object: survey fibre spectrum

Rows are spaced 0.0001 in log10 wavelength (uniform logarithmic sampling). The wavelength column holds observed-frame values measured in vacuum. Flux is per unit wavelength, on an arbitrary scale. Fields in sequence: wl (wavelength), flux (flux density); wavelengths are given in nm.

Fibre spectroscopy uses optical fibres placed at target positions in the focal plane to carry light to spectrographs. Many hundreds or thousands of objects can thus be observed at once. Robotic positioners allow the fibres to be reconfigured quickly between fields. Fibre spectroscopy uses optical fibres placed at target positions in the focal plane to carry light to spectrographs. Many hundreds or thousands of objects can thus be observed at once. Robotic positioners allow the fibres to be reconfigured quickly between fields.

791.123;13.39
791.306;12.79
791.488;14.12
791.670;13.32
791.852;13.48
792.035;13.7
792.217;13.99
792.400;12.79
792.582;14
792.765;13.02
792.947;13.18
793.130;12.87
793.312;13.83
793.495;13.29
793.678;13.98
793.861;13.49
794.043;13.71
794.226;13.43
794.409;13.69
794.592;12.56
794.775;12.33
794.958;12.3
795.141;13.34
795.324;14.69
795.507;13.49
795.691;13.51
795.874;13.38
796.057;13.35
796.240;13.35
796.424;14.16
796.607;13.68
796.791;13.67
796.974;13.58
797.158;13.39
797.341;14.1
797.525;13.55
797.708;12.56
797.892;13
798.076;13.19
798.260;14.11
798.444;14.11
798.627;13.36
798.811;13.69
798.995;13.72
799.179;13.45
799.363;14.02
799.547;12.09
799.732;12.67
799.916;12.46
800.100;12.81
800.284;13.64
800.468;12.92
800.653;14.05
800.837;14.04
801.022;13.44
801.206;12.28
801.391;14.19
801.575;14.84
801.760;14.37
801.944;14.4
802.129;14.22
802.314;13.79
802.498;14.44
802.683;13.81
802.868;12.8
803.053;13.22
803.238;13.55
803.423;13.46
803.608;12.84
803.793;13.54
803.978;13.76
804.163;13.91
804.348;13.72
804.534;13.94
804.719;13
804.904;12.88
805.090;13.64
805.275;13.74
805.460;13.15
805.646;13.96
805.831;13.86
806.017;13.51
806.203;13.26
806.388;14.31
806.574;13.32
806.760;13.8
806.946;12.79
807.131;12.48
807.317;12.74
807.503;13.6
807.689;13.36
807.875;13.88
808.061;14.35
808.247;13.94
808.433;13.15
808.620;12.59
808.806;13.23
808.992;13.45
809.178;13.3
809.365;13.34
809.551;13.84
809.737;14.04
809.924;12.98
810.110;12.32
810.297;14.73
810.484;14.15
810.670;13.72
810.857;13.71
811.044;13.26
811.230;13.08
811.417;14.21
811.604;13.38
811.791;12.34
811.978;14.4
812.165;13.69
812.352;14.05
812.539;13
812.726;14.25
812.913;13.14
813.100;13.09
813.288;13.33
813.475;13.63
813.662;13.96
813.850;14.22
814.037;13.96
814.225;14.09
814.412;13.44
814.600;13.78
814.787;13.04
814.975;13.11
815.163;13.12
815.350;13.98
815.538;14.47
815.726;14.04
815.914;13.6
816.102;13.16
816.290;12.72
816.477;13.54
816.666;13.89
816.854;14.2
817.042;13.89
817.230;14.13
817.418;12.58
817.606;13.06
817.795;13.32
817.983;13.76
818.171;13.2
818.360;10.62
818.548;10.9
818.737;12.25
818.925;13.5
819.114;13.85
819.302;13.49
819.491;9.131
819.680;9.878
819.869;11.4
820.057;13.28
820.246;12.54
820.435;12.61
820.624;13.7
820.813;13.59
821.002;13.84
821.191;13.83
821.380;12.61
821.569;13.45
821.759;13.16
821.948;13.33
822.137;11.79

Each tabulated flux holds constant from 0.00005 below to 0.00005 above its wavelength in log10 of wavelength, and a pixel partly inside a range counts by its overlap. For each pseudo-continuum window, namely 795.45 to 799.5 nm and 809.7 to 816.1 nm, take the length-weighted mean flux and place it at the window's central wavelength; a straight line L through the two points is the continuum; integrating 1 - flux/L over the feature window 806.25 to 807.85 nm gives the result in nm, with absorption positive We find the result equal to 0.03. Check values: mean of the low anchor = 13.5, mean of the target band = 13.3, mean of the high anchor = 13.6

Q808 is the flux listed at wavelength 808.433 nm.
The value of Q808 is 13.15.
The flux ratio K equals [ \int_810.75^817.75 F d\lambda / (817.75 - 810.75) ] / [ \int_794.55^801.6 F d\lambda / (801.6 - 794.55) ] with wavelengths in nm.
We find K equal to 1.01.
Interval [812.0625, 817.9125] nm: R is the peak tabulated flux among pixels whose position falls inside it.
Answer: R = 14.47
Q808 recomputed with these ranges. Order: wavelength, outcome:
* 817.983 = 13.76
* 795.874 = 13.38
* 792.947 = 13.18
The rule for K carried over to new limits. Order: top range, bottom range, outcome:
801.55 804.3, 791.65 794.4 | 1.02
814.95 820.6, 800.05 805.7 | 0.95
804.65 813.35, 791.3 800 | 1.00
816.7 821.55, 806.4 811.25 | 0.95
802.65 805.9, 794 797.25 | 1.00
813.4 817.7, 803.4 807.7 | 1.01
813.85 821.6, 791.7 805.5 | 0.97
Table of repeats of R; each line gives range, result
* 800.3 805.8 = 14.84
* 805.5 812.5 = 14.73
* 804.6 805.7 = 13.96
